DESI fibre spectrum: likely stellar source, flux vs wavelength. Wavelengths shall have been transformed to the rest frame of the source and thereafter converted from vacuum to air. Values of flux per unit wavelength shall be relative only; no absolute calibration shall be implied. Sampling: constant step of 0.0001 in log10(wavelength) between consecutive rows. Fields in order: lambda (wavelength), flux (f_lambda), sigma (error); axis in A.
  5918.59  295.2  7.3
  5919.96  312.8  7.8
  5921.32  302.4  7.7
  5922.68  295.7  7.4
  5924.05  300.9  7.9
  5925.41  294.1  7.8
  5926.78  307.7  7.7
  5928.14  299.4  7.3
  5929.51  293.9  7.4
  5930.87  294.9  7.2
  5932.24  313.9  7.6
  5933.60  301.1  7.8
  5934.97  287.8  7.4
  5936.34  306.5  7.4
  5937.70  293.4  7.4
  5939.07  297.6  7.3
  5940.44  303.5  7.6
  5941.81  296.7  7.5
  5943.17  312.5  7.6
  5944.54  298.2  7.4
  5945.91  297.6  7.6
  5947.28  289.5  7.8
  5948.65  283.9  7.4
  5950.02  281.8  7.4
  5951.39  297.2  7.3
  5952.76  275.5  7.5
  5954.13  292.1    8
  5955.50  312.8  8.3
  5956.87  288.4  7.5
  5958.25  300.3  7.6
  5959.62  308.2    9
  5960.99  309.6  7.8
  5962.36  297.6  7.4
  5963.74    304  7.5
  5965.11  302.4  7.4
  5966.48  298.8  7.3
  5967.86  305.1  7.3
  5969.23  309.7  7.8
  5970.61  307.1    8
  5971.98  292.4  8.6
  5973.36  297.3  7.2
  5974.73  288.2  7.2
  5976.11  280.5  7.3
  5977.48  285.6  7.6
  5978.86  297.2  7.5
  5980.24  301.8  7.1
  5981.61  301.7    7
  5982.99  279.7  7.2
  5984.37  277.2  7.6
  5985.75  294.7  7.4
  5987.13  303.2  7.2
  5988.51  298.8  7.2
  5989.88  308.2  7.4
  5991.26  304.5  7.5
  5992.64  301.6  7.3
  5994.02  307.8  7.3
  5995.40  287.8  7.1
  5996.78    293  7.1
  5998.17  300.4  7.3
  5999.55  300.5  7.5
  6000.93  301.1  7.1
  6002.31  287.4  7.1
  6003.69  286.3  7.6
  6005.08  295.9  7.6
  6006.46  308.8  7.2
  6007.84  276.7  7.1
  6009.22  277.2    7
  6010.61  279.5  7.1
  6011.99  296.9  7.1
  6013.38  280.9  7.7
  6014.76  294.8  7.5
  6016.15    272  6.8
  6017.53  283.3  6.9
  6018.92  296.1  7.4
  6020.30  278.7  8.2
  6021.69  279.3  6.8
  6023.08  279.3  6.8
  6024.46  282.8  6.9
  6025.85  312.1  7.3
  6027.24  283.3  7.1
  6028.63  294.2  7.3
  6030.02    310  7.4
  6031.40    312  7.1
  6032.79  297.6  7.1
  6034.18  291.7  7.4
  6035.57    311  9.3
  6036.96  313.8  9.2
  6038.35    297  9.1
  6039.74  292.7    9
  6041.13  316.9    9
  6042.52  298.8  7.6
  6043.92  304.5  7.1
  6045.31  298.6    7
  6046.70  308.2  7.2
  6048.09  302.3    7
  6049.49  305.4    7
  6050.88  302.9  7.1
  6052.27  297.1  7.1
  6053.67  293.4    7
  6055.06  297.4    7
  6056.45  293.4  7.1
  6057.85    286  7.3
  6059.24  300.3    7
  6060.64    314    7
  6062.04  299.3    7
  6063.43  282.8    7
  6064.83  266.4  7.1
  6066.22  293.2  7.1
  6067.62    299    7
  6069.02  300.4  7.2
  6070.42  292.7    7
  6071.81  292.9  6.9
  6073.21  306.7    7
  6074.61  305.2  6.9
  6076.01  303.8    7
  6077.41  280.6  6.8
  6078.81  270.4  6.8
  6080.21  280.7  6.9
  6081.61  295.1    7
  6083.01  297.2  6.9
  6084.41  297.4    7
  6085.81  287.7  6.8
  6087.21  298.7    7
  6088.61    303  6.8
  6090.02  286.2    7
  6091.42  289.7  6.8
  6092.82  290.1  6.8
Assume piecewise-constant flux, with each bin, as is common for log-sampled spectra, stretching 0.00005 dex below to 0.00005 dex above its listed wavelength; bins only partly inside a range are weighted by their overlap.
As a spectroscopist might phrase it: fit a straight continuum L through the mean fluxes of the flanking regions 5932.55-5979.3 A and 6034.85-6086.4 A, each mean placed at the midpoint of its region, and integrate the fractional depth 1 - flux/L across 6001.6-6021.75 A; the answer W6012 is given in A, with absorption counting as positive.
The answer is 0.7 A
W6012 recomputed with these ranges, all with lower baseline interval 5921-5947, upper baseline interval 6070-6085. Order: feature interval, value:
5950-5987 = 0.2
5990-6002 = -0.1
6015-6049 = -0.2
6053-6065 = 0.0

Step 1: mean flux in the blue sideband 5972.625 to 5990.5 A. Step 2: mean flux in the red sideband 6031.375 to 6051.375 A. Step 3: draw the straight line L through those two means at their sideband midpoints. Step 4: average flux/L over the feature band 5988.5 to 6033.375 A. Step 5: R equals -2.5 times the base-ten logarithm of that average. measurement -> 0.02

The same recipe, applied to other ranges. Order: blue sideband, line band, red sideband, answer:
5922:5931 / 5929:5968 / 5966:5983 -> 0.00 mag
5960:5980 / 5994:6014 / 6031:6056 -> 0.03 mag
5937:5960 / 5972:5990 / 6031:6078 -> 0.01 mag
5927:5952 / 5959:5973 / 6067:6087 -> -0.02 mag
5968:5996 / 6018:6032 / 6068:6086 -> 0.01 mag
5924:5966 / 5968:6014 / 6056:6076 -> 0.01 mag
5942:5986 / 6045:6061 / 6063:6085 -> -0.03 mag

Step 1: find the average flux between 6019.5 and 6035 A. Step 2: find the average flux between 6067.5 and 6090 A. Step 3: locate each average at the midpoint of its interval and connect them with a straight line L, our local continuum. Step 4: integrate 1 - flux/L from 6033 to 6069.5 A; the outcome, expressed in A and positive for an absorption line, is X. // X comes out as -0.6 A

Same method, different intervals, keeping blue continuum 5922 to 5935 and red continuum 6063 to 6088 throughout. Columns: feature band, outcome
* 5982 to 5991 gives 0.1 A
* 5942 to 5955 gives 0.3 A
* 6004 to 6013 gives 0.2 A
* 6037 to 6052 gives -0.5 A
